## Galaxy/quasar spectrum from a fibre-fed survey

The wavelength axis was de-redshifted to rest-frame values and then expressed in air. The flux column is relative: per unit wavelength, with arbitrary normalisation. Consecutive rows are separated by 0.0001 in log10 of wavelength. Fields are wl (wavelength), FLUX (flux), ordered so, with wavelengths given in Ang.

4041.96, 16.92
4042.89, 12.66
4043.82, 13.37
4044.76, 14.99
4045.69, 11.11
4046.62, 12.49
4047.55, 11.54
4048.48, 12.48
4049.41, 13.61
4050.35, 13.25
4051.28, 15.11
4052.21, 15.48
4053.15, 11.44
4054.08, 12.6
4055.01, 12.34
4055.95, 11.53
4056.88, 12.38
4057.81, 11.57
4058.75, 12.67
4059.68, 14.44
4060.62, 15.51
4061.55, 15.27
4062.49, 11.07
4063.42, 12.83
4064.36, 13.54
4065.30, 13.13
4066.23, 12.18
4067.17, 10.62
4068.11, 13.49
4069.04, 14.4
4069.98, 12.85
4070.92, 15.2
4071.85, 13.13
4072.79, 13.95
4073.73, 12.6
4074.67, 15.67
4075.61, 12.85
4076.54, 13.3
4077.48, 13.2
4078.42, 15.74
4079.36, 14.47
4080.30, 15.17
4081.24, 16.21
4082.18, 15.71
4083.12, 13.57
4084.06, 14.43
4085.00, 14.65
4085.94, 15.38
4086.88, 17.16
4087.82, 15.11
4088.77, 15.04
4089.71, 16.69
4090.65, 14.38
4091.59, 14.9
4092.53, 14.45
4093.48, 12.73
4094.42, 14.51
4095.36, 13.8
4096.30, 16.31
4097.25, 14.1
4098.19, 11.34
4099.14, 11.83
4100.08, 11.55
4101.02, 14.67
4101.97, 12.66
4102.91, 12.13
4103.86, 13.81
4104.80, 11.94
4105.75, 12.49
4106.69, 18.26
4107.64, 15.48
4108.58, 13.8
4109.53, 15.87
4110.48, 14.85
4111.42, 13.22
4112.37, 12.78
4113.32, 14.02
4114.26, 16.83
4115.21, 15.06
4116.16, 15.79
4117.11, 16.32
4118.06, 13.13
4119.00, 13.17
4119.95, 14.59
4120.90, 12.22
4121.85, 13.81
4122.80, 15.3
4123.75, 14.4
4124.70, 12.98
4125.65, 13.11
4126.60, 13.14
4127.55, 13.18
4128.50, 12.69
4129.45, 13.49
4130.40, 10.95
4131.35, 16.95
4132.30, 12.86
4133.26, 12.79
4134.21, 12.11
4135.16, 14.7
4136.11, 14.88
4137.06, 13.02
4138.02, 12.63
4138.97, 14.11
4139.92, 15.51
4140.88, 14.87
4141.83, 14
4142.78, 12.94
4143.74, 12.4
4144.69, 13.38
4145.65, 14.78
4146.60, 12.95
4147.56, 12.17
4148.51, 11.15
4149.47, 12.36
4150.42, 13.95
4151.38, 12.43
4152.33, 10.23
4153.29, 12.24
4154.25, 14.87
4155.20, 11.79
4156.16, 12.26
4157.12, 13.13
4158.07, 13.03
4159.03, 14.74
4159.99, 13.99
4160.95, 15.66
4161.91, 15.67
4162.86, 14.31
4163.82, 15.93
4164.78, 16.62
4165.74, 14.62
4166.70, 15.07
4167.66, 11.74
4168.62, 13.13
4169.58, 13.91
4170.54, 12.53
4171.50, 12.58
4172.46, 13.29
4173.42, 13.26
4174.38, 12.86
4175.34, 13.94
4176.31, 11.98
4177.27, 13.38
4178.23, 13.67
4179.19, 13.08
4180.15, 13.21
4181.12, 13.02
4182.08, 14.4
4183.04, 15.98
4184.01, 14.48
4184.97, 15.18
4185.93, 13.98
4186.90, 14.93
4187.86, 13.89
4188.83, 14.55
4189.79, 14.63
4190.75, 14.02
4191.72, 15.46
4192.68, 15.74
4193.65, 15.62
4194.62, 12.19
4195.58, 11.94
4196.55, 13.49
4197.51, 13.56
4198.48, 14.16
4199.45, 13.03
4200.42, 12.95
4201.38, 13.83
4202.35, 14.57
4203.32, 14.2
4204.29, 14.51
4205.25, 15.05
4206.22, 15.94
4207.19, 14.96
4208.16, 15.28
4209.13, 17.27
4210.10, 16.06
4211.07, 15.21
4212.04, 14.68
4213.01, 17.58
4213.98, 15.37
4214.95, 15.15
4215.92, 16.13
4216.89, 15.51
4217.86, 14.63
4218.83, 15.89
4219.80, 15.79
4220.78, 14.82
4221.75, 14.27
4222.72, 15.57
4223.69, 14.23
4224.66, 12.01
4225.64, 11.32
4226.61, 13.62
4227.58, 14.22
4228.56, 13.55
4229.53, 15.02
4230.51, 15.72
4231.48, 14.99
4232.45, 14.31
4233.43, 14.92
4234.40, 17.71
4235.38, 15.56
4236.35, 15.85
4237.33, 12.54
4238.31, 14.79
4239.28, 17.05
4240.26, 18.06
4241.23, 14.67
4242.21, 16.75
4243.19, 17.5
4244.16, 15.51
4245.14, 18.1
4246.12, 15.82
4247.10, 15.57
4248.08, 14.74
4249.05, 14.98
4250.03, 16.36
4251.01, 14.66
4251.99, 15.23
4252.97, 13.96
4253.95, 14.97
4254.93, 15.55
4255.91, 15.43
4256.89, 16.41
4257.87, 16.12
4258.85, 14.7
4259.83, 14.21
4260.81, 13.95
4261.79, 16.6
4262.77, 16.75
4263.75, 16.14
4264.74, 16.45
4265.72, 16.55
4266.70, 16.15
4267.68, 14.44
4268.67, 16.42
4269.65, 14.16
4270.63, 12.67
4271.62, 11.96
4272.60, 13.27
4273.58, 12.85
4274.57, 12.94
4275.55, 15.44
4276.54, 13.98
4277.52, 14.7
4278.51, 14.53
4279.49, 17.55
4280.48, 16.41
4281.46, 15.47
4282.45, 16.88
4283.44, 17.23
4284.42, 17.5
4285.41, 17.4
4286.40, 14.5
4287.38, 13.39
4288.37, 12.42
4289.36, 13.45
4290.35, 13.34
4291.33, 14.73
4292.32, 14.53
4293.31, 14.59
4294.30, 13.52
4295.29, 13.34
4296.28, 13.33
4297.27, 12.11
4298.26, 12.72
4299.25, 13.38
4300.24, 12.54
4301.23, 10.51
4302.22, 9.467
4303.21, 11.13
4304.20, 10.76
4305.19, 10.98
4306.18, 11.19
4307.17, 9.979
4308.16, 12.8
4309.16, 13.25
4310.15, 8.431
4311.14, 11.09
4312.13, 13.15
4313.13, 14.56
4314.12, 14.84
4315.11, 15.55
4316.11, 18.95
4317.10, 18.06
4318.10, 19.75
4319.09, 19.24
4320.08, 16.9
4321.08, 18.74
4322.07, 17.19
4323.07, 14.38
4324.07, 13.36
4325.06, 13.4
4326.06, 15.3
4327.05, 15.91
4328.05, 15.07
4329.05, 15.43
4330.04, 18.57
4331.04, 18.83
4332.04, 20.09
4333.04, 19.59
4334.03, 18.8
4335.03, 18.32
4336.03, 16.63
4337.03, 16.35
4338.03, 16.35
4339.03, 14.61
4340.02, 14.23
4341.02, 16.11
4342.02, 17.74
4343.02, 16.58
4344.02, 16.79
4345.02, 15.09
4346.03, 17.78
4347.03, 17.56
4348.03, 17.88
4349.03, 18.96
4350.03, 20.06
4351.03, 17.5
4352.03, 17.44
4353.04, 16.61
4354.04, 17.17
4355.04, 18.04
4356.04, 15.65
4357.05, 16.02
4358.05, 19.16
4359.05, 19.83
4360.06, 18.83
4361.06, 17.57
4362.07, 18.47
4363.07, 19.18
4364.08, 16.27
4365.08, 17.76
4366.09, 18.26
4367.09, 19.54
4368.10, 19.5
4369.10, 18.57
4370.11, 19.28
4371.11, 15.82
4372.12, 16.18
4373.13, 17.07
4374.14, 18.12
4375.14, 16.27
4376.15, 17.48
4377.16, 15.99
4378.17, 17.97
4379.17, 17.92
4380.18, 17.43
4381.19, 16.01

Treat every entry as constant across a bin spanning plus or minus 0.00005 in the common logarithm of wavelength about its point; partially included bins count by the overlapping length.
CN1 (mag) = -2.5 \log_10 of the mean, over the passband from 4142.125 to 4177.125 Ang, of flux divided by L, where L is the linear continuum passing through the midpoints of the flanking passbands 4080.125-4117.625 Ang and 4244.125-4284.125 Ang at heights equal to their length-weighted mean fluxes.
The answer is 0.11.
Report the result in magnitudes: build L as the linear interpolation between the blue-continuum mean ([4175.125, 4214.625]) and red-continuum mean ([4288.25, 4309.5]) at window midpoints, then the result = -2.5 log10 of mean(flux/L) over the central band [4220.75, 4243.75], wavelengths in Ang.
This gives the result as -0.10 mag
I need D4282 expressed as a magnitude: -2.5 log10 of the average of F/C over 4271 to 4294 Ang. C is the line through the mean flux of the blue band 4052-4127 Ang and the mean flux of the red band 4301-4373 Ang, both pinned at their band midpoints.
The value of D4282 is 0.07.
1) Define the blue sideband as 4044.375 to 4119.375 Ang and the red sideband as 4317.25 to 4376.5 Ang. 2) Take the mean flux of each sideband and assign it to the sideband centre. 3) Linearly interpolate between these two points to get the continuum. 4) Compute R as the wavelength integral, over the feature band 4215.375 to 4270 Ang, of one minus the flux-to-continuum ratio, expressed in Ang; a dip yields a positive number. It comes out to 2.3 Ang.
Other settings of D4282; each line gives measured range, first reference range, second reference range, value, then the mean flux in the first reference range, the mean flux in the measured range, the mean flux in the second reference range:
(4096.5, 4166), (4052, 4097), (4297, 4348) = 0.039 mag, 13.9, 13.7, 15.1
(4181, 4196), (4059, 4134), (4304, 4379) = 0.040 mag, 14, 14.4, 16.6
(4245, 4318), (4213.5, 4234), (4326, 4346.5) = 0.101 mag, 14.6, 14.4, 16.9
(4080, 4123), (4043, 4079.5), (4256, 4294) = -0.061 mag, 13.3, 14.4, 15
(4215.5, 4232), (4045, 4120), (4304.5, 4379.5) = 0.060 mag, 13.9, 14.5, 16.6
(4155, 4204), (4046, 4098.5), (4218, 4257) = 0.060 mag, 13.8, 13.9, 15.2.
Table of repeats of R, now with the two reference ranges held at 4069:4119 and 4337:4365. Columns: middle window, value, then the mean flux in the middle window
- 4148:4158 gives 1.7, 12.5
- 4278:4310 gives 6.0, 13.5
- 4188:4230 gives 2.9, 14.6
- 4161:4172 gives 0.7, 14.3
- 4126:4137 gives 1.0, 13.4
